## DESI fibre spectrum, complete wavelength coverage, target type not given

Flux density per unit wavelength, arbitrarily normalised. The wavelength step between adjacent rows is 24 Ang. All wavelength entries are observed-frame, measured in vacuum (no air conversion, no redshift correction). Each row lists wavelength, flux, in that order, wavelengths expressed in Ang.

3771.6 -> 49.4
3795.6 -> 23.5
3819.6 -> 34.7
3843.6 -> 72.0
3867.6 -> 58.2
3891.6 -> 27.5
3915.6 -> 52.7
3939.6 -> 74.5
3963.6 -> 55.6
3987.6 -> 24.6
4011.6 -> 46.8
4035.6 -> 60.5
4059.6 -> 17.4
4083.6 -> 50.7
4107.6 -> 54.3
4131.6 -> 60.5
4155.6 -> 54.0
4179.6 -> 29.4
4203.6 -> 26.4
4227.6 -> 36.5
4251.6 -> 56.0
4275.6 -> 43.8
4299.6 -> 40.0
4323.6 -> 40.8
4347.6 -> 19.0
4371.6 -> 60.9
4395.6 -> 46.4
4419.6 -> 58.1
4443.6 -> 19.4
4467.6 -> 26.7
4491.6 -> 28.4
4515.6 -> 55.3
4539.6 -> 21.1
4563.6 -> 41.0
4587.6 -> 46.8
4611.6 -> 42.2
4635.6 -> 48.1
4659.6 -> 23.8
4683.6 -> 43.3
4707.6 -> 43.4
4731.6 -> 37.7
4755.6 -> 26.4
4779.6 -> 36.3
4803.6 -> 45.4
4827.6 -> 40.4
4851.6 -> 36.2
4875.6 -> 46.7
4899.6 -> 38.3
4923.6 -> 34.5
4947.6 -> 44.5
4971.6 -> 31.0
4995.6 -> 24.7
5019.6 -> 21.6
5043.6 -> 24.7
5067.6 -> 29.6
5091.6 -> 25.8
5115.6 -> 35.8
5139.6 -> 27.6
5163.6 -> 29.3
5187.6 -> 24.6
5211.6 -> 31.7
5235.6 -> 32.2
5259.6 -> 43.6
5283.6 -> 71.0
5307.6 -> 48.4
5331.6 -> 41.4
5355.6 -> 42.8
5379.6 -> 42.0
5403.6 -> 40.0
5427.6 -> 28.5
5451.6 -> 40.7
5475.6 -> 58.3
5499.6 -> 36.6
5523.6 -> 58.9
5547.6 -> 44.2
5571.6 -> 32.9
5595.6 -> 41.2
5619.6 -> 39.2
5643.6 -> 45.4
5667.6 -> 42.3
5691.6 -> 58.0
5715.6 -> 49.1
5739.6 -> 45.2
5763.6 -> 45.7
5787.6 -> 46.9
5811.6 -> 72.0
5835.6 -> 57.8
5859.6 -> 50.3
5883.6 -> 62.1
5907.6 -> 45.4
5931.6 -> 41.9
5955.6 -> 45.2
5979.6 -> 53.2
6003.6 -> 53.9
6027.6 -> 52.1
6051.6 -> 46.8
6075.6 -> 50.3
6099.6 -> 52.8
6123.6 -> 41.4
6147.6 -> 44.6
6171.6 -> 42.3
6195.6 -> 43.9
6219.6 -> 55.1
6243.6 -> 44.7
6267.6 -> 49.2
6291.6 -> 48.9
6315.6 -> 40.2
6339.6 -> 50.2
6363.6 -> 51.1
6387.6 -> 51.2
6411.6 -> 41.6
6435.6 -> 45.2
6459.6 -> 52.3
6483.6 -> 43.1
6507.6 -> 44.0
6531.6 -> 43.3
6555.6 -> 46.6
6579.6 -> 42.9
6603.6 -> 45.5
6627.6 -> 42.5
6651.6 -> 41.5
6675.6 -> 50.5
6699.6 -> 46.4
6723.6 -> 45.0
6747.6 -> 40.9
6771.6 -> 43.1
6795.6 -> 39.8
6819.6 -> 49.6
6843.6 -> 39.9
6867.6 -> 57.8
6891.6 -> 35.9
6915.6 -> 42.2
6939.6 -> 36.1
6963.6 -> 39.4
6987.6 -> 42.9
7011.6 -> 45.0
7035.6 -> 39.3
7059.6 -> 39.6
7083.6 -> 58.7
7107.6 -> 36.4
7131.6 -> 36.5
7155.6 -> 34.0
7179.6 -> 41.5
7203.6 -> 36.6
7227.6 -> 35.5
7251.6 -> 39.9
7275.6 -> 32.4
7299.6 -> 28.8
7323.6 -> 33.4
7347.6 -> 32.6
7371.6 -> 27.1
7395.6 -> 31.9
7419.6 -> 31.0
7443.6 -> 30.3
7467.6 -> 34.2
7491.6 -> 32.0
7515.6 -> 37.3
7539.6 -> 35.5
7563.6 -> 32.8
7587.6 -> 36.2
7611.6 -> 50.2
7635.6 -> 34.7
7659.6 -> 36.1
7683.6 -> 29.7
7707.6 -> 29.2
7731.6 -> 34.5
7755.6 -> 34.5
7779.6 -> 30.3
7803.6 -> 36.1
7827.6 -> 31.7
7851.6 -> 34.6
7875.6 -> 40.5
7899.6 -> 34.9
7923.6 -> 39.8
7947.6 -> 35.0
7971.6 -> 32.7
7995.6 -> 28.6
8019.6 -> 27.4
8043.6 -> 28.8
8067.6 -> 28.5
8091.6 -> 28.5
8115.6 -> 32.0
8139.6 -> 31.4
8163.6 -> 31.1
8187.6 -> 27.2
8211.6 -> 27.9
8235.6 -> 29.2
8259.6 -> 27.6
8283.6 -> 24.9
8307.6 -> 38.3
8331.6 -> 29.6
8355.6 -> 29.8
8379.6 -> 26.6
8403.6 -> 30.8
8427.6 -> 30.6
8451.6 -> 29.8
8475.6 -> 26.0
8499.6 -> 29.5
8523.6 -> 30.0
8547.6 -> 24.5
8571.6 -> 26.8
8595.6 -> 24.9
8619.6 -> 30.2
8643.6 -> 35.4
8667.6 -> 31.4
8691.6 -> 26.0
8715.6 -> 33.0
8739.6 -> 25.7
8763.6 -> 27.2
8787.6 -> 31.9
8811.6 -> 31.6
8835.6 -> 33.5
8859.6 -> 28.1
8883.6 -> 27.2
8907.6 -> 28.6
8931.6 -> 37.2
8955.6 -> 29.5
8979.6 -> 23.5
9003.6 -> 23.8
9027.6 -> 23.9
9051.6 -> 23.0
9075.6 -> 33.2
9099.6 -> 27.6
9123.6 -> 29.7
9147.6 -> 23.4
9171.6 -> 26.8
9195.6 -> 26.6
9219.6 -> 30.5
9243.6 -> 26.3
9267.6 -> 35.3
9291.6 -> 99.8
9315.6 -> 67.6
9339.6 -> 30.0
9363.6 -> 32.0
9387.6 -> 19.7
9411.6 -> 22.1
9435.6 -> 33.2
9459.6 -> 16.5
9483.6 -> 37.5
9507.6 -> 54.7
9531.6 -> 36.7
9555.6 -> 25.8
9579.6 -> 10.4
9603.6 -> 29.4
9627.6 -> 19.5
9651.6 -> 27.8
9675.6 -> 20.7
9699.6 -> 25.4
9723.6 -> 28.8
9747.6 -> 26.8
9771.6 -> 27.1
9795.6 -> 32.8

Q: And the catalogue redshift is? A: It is 0.414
